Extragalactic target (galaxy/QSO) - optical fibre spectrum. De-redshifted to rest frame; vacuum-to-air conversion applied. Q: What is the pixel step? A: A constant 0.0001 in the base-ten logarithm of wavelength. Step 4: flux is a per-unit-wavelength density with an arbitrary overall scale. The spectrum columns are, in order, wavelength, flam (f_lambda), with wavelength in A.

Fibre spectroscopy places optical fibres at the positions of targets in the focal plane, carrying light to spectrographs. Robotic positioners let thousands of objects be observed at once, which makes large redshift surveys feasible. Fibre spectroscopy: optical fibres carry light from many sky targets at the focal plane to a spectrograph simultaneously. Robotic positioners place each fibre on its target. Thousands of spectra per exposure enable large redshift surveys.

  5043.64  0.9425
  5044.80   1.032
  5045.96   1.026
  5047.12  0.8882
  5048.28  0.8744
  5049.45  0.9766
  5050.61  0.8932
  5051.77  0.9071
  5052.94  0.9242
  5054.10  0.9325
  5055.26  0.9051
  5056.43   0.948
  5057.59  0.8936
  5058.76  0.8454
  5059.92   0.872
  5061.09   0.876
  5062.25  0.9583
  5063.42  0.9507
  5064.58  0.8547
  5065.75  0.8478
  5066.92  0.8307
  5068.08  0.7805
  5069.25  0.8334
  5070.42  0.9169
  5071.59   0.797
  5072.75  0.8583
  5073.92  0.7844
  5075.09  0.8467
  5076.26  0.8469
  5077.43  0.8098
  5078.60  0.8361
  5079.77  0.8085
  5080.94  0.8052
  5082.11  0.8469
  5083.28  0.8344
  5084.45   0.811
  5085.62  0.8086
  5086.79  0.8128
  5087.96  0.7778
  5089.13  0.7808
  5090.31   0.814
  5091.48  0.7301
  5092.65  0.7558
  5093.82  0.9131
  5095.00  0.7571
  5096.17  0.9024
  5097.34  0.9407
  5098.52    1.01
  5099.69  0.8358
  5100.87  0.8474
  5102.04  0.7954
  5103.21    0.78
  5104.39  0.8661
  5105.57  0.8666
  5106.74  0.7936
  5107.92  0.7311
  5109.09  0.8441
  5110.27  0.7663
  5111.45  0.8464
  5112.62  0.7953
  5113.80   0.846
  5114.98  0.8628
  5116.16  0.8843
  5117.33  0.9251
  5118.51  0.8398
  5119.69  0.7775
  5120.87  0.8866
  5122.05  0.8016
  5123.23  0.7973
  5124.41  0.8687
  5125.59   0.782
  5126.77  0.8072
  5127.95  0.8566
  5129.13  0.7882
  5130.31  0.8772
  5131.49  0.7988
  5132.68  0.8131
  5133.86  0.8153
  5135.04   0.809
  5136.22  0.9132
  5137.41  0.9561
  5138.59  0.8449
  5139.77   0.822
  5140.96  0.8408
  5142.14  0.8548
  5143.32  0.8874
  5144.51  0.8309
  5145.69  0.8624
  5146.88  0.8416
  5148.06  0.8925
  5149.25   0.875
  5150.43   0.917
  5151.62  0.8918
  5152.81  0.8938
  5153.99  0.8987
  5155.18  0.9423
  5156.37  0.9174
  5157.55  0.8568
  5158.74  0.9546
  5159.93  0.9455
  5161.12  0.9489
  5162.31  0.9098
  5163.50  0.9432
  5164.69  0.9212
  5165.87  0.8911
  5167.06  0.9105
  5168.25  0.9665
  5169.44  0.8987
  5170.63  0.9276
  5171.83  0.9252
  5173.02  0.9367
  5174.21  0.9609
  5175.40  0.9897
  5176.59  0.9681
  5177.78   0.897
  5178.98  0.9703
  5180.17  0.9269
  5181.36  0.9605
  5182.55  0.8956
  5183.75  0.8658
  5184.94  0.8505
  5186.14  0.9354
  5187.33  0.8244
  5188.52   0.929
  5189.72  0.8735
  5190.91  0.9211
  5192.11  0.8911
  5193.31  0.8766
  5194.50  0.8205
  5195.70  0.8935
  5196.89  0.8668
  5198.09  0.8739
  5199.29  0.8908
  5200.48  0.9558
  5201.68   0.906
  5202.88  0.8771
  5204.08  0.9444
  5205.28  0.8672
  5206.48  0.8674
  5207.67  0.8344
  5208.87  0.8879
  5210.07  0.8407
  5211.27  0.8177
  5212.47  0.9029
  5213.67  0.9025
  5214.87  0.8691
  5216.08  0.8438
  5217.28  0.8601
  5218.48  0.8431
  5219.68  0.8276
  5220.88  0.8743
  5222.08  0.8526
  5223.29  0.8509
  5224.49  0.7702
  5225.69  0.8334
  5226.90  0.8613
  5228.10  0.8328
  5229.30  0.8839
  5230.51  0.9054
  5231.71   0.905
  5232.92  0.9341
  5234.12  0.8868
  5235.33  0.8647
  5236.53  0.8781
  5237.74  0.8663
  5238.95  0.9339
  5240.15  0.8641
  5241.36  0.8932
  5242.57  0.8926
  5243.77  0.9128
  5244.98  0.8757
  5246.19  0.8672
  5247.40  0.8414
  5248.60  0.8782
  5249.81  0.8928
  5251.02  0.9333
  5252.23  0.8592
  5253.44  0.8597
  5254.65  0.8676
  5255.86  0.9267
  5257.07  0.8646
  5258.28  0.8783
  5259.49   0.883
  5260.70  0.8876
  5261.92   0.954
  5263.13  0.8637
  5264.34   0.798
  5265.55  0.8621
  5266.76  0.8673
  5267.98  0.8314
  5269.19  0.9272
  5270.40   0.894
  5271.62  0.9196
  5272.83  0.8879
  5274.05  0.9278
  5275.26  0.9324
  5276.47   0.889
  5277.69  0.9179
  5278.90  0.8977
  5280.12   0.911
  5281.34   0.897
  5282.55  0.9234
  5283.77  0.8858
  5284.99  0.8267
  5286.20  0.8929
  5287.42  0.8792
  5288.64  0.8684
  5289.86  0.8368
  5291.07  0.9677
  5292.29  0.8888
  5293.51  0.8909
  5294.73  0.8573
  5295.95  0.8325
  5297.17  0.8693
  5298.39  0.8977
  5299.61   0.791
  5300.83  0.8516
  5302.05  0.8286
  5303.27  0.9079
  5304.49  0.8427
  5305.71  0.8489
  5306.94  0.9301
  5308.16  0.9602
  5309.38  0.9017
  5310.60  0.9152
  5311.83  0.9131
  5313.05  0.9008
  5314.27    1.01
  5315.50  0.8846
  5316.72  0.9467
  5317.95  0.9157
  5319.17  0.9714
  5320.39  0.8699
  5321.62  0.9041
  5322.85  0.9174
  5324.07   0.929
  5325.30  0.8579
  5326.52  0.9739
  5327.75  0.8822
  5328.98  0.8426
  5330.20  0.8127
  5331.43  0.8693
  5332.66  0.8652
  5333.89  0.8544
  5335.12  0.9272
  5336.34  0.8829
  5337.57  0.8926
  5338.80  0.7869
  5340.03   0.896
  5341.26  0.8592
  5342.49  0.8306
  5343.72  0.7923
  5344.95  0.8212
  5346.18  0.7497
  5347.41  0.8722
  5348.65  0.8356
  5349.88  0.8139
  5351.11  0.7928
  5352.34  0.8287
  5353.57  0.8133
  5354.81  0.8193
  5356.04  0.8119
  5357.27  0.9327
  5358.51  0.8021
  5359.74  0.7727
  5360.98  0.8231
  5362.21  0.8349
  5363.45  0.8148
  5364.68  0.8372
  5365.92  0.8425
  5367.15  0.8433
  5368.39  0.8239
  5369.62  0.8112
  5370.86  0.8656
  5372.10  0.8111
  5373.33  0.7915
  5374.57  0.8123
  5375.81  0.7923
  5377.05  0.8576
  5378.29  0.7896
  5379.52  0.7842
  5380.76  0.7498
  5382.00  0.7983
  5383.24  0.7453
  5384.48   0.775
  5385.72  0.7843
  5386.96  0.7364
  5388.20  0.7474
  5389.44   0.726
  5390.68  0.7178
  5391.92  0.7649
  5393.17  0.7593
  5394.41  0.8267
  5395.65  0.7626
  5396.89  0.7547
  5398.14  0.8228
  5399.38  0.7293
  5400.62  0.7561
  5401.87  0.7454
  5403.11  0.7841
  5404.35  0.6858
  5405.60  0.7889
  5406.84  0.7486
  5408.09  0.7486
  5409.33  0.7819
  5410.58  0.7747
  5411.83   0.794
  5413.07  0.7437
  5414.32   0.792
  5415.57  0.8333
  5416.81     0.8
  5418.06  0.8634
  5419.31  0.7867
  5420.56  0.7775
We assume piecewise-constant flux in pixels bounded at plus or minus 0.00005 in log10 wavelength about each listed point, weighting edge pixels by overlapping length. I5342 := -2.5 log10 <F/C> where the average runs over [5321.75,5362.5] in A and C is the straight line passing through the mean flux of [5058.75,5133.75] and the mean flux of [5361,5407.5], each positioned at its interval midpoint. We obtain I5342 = -0.08 mag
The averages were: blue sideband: 0.835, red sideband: 0.785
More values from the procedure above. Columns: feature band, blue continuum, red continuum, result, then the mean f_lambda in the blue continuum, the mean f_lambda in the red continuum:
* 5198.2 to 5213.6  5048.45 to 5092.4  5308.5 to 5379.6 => -0.036 mag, 0.852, 0.856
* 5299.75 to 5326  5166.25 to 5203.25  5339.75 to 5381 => -0.073 mag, 0.909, 0.821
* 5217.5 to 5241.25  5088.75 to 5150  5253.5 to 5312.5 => 0.004 mag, 0.84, 0.885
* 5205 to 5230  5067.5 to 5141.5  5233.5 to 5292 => 0.022 mag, 0.832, 0.887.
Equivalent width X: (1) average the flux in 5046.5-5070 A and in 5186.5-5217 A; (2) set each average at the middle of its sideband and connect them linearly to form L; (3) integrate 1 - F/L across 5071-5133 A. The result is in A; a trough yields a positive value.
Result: 4.1 A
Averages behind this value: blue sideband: 0.89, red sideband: 0.879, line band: 0.828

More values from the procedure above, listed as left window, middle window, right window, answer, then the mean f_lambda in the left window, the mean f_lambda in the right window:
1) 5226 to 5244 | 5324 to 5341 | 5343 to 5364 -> -0.89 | 0.886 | 0.819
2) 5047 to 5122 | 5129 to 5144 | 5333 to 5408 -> -0.15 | 0.849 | 0.804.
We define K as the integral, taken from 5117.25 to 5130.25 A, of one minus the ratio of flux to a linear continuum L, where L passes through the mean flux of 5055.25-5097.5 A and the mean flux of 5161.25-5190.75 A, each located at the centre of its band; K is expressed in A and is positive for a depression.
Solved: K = 0.7 A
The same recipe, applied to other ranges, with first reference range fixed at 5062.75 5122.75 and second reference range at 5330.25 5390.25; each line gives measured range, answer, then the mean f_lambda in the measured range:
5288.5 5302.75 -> -0.74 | 0.865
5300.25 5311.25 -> -0.88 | 0.887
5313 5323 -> -1.28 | 0.926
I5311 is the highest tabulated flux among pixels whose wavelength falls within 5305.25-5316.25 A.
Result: 1.01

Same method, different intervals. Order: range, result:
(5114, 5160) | 0.9561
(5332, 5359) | 0.9327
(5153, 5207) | 0.9897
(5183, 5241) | 0.9558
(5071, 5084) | 0.8583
